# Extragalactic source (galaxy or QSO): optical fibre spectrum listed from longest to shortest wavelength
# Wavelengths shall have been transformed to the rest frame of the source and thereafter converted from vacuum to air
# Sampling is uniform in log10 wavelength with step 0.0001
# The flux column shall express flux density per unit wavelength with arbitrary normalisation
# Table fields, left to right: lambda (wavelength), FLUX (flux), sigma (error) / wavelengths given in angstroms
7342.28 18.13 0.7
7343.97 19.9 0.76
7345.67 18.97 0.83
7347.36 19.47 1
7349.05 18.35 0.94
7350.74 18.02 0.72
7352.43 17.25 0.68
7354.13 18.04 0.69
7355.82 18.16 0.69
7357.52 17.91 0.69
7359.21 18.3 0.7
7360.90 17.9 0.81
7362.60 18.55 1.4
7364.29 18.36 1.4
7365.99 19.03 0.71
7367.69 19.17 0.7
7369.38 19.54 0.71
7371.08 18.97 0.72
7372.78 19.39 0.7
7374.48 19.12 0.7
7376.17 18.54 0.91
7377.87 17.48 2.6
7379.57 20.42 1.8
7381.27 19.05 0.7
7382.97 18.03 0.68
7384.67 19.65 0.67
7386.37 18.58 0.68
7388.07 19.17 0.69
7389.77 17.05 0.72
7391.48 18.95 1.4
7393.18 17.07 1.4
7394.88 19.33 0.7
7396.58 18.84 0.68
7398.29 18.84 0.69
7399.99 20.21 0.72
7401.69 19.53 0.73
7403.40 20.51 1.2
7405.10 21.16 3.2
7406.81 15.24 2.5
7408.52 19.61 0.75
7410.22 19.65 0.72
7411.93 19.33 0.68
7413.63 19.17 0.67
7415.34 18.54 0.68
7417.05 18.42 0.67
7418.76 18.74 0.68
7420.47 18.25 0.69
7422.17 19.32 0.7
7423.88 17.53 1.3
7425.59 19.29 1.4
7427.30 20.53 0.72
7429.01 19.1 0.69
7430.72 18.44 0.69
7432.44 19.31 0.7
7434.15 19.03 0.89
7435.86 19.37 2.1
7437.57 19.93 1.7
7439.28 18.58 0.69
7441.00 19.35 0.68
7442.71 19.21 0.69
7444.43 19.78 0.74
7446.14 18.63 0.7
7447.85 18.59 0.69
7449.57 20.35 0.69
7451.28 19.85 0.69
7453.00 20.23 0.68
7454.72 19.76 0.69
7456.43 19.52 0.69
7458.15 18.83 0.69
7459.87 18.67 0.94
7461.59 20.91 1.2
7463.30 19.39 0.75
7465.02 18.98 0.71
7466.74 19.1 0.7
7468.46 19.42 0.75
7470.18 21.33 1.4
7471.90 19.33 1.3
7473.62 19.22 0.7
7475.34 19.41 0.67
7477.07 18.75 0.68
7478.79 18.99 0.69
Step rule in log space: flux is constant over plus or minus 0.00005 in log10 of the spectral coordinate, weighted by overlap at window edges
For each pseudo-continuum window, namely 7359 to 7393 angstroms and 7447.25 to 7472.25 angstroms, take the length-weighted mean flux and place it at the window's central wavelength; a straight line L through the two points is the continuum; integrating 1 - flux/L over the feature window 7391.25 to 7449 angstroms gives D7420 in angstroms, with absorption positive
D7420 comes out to 0.48 angstroms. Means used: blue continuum 18.7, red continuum 19.6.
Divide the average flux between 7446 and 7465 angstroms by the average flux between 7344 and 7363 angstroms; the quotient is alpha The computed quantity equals 1.07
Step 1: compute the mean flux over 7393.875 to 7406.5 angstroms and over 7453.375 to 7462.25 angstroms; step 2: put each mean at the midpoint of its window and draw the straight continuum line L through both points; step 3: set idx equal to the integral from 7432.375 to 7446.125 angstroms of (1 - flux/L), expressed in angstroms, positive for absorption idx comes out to 0.2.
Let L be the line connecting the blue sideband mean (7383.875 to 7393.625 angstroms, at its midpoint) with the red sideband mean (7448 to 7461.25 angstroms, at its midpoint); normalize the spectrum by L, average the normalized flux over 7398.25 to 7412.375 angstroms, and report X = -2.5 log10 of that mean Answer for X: -0.04 mag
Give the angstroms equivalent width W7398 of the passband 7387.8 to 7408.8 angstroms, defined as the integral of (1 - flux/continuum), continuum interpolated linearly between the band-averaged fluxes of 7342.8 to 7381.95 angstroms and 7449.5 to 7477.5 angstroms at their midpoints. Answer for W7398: 0.2 angstroms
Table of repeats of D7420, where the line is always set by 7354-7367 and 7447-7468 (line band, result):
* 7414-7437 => 0.22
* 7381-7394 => 0.15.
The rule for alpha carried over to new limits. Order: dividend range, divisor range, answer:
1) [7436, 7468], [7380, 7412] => 1.03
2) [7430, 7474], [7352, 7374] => 1.05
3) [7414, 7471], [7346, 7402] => 1.03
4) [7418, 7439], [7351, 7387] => 1.02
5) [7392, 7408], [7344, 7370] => 1.03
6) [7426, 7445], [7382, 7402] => 1.03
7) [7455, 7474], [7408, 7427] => 1.03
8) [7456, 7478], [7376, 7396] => 1.04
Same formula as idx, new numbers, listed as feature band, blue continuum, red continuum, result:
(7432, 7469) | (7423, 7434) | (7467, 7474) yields 0.06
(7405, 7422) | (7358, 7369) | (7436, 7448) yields 0.23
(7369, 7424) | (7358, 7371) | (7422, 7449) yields -0.02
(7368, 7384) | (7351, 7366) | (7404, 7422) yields -0.53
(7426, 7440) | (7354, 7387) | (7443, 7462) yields 0.02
